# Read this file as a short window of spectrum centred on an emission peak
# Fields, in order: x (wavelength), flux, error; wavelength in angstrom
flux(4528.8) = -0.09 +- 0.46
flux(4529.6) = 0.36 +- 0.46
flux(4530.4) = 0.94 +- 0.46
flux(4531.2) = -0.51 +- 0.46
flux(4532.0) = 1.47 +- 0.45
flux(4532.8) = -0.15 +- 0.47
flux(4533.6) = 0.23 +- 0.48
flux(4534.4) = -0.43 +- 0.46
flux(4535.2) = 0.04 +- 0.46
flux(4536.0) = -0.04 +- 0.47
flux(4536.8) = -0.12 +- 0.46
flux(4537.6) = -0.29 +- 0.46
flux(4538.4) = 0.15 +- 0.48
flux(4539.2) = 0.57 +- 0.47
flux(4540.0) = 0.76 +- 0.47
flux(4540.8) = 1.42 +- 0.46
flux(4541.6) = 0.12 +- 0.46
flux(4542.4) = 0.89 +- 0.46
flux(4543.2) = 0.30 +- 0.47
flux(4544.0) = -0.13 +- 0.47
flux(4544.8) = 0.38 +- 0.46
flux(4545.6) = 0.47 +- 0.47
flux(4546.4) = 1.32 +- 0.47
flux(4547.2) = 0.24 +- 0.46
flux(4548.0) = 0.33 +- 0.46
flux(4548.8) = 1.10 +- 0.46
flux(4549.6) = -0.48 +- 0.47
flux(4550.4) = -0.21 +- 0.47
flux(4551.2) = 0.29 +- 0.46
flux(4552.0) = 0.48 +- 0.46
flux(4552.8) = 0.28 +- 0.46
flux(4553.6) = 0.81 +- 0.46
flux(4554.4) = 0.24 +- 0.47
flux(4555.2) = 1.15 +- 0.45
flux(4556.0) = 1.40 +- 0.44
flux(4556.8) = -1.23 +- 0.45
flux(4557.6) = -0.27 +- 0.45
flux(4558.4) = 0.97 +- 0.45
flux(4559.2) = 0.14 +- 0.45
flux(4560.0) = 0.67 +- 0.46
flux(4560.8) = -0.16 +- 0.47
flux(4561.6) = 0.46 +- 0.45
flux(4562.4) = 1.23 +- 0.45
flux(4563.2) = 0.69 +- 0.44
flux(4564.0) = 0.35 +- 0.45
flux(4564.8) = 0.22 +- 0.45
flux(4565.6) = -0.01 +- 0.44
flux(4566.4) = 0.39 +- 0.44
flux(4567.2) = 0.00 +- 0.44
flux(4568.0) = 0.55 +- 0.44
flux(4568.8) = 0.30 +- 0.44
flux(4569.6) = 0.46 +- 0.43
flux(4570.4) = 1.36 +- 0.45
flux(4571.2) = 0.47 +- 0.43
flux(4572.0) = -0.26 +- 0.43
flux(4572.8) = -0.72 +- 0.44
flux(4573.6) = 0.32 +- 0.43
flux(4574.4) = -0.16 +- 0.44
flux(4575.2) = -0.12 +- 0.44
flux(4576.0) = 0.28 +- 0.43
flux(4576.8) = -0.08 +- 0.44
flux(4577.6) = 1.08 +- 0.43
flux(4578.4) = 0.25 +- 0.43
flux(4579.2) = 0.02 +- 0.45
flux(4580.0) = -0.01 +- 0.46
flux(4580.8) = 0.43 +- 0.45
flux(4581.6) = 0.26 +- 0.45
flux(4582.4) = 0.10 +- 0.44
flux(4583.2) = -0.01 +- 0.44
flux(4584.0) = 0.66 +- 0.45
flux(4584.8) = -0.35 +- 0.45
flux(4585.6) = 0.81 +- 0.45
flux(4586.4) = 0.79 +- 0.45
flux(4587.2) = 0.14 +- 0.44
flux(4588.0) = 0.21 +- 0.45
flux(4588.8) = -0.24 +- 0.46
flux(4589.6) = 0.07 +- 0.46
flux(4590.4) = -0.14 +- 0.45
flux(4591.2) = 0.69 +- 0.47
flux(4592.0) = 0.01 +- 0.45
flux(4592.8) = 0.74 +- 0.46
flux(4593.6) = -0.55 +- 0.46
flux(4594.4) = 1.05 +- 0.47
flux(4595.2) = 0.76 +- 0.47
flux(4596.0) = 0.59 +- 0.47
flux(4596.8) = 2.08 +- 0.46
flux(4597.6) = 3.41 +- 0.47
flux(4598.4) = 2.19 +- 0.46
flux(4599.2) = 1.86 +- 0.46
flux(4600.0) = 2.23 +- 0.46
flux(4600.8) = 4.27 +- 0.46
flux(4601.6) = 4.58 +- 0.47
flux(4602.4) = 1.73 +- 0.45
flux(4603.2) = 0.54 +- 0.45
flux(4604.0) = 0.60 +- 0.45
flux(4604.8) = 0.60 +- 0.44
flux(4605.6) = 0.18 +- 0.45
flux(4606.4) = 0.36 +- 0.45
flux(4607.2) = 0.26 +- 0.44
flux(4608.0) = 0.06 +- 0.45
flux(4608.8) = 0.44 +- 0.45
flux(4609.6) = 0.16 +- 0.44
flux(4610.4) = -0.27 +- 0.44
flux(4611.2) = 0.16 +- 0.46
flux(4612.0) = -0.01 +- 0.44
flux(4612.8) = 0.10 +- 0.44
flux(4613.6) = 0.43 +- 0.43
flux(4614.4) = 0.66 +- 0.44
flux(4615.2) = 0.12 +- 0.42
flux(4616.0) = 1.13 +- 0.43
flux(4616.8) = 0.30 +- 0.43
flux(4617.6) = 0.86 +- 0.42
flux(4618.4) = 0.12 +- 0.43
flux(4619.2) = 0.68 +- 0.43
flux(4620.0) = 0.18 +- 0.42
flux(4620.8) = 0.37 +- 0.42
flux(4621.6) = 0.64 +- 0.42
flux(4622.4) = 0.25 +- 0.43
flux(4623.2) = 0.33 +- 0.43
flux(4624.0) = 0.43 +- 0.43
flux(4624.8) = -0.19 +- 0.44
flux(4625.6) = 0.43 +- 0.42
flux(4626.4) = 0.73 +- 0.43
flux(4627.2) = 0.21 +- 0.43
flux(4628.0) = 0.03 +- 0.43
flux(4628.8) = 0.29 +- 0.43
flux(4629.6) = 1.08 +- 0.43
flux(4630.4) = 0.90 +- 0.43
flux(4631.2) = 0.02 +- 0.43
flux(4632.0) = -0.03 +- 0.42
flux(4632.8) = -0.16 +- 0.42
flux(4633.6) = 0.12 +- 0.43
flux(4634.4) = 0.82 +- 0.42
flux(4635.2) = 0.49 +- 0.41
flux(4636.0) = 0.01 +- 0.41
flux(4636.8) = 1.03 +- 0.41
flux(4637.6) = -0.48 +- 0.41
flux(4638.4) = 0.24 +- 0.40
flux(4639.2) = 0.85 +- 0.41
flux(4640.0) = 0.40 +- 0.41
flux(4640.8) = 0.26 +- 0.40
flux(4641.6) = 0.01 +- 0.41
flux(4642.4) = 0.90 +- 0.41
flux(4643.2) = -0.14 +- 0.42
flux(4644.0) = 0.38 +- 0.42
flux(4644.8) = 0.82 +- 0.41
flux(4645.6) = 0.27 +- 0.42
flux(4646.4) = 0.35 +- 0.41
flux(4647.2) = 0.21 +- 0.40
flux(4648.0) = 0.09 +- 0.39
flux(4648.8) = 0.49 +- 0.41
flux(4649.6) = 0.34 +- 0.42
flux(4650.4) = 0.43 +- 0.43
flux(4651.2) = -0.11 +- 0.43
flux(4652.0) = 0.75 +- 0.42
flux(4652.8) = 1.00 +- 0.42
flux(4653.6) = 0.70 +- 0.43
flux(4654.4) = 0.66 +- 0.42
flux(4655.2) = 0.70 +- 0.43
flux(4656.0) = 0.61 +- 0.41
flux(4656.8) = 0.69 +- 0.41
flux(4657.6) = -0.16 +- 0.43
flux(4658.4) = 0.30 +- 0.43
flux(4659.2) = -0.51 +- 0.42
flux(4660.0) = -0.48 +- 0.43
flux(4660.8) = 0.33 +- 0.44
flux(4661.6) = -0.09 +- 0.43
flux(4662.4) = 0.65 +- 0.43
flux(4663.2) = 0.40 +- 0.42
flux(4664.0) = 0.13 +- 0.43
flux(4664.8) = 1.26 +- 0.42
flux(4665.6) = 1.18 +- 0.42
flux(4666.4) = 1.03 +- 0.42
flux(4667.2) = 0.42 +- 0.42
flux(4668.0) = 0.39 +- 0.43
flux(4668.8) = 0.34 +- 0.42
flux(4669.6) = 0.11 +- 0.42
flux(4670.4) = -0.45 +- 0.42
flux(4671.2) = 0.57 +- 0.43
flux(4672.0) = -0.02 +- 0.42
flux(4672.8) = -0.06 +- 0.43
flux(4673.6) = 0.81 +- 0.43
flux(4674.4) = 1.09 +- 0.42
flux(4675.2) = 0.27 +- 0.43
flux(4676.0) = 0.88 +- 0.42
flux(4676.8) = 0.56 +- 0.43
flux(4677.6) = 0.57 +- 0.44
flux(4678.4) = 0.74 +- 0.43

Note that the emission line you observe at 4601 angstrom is [O II]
